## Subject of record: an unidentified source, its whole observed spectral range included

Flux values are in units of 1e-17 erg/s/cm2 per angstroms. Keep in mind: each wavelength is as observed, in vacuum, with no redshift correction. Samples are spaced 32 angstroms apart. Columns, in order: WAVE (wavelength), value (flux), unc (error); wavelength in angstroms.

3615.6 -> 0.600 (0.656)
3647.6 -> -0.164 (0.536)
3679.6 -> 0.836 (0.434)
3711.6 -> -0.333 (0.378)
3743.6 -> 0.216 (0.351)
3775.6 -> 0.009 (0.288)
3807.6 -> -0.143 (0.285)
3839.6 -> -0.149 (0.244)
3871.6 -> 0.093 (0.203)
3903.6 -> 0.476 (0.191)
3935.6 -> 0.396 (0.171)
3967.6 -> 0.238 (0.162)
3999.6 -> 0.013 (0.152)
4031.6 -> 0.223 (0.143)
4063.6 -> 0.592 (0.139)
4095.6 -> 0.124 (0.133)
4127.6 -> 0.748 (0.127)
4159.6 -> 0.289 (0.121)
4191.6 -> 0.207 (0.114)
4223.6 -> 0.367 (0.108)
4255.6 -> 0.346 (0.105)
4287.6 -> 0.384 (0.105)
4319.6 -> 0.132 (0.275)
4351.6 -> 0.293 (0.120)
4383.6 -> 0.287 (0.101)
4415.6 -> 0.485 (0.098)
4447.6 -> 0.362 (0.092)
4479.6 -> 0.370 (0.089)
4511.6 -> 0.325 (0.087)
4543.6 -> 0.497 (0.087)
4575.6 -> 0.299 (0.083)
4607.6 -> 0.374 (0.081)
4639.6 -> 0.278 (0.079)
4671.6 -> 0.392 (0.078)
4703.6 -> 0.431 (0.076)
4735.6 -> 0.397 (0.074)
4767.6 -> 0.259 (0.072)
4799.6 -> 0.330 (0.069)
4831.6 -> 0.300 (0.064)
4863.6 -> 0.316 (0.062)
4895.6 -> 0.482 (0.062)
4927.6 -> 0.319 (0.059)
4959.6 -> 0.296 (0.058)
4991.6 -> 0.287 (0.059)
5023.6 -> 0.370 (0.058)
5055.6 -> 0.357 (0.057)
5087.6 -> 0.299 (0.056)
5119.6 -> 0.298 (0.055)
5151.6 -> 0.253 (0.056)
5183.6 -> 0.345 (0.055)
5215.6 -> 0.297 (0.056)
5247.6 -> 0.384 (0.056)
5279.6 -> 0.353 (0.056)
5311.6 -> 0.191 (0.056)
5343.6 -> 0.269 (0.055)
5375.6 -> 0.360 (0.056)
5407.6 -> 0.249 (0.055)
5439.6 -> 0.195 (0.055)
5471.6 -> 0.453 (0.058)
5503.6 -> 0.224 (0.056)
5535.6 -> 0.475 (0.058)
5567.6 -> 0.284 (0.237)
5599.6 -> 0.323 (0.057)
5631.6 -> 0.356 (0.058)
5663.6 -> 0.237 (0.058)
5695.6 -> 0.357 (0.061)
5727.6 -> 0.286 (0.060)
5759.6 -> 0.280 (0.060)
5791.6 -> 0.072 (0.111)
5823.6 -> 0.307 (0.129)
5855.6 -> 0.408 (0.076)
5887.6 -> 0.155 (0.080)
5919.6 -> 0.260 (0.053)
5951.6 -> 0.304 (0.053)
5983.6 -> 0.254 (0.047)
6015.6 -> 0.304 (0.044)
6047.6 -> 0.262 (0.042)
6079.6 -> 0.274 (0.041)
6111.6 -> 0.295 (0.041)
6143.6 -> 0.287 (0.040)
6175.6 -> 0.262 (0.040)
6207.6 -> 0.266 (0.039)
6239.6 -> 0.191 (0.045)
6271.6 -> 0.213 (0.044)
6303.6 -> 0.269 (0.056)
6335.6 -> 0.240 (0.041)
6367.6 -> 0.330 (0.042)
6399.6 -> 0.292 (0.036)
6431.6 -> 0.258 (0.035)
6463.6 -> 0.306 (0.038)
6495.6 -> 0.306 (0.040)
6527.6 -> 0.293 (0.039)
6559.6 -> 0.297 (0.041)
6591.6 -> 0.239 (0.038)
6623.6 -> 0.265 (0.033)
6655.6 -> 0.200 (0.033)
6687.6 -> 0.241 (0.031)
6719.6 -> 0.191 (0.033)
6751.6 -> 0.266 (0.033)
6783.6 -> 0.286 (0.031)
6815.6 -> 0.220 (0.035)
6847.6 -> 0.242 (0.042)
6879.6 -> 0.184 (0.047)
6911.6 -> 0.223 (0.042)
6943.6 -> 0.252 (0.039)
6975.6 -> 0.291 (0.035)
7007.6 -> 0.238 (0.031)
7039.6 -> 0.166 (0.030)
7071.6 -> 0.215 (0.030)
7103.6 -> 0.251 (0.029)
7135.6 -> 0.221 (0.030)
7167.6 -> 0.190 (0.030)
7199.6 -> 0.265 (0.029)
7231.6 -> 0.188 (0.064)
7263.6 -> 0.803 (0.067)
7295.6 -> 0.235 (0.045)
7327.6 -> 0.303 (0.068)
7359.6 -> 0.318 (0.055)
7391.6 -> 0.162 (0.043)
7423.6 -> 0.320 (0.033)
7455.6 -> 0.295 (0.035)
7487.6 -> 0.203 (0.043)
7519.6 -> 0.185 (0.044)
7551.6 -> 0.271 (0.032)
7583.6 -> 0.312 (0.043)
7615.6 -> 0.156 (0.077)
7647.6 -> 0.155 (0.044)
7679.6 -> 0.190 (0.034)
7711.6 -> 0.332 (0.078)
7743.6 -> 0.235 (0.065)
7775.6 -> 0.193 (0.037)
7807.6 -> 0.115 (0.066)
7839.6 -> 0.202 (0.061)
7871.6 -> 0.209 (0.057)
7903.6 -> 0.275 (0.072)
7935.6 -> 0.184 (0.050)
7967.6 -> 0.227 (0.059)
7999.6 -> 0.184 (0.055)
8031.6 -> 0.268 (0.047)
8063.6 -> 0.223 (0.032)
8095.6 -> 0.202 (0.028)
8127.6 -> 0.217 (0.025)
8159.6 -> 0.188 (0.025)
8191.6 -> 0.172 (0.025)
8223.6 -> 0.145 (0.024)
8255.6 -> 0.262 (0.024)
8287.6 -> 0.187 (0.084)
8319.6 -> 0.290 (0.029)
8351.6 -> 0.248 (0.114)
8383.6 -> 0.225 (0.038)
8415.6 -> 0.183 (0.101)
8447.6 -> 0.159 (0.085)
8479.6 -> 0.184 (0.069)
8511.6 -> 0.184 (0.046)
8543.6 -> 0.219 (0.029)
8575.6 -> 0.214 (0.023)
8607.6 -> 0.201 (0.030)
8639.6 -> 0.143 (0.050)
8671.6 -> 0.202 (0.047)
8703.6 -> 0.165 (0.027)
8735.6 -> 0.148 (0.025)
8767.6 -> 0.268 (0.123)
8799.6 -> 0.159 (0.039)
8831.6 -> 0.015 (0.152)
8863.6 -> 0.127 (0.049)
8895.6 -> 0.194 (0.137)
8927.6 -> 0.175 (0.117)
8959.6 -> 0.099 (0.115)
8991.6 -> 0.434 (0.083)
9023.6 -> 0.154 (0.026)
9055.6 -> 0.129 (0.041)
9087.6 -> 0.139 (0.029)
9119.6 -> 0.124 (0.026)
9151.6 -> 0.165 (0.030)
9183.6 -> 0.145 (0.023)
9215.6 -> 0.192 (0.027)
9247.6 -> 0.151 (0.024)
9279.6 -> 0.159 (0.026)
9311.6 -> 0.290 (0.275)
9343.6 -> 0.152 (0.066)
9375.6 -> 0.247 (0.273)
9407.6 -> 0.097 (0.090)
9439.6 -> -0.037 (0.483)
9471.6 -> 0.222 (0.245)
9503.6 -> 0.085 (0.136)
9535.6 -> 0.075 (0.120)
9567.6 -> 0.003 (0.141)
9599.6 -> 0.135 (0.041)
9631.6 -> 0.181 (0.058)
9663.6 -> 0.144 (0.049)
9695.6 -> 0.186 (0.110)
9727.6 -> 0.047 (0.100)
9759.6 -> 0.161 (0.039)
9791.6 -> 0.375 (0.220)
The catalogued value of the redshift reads 0.11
